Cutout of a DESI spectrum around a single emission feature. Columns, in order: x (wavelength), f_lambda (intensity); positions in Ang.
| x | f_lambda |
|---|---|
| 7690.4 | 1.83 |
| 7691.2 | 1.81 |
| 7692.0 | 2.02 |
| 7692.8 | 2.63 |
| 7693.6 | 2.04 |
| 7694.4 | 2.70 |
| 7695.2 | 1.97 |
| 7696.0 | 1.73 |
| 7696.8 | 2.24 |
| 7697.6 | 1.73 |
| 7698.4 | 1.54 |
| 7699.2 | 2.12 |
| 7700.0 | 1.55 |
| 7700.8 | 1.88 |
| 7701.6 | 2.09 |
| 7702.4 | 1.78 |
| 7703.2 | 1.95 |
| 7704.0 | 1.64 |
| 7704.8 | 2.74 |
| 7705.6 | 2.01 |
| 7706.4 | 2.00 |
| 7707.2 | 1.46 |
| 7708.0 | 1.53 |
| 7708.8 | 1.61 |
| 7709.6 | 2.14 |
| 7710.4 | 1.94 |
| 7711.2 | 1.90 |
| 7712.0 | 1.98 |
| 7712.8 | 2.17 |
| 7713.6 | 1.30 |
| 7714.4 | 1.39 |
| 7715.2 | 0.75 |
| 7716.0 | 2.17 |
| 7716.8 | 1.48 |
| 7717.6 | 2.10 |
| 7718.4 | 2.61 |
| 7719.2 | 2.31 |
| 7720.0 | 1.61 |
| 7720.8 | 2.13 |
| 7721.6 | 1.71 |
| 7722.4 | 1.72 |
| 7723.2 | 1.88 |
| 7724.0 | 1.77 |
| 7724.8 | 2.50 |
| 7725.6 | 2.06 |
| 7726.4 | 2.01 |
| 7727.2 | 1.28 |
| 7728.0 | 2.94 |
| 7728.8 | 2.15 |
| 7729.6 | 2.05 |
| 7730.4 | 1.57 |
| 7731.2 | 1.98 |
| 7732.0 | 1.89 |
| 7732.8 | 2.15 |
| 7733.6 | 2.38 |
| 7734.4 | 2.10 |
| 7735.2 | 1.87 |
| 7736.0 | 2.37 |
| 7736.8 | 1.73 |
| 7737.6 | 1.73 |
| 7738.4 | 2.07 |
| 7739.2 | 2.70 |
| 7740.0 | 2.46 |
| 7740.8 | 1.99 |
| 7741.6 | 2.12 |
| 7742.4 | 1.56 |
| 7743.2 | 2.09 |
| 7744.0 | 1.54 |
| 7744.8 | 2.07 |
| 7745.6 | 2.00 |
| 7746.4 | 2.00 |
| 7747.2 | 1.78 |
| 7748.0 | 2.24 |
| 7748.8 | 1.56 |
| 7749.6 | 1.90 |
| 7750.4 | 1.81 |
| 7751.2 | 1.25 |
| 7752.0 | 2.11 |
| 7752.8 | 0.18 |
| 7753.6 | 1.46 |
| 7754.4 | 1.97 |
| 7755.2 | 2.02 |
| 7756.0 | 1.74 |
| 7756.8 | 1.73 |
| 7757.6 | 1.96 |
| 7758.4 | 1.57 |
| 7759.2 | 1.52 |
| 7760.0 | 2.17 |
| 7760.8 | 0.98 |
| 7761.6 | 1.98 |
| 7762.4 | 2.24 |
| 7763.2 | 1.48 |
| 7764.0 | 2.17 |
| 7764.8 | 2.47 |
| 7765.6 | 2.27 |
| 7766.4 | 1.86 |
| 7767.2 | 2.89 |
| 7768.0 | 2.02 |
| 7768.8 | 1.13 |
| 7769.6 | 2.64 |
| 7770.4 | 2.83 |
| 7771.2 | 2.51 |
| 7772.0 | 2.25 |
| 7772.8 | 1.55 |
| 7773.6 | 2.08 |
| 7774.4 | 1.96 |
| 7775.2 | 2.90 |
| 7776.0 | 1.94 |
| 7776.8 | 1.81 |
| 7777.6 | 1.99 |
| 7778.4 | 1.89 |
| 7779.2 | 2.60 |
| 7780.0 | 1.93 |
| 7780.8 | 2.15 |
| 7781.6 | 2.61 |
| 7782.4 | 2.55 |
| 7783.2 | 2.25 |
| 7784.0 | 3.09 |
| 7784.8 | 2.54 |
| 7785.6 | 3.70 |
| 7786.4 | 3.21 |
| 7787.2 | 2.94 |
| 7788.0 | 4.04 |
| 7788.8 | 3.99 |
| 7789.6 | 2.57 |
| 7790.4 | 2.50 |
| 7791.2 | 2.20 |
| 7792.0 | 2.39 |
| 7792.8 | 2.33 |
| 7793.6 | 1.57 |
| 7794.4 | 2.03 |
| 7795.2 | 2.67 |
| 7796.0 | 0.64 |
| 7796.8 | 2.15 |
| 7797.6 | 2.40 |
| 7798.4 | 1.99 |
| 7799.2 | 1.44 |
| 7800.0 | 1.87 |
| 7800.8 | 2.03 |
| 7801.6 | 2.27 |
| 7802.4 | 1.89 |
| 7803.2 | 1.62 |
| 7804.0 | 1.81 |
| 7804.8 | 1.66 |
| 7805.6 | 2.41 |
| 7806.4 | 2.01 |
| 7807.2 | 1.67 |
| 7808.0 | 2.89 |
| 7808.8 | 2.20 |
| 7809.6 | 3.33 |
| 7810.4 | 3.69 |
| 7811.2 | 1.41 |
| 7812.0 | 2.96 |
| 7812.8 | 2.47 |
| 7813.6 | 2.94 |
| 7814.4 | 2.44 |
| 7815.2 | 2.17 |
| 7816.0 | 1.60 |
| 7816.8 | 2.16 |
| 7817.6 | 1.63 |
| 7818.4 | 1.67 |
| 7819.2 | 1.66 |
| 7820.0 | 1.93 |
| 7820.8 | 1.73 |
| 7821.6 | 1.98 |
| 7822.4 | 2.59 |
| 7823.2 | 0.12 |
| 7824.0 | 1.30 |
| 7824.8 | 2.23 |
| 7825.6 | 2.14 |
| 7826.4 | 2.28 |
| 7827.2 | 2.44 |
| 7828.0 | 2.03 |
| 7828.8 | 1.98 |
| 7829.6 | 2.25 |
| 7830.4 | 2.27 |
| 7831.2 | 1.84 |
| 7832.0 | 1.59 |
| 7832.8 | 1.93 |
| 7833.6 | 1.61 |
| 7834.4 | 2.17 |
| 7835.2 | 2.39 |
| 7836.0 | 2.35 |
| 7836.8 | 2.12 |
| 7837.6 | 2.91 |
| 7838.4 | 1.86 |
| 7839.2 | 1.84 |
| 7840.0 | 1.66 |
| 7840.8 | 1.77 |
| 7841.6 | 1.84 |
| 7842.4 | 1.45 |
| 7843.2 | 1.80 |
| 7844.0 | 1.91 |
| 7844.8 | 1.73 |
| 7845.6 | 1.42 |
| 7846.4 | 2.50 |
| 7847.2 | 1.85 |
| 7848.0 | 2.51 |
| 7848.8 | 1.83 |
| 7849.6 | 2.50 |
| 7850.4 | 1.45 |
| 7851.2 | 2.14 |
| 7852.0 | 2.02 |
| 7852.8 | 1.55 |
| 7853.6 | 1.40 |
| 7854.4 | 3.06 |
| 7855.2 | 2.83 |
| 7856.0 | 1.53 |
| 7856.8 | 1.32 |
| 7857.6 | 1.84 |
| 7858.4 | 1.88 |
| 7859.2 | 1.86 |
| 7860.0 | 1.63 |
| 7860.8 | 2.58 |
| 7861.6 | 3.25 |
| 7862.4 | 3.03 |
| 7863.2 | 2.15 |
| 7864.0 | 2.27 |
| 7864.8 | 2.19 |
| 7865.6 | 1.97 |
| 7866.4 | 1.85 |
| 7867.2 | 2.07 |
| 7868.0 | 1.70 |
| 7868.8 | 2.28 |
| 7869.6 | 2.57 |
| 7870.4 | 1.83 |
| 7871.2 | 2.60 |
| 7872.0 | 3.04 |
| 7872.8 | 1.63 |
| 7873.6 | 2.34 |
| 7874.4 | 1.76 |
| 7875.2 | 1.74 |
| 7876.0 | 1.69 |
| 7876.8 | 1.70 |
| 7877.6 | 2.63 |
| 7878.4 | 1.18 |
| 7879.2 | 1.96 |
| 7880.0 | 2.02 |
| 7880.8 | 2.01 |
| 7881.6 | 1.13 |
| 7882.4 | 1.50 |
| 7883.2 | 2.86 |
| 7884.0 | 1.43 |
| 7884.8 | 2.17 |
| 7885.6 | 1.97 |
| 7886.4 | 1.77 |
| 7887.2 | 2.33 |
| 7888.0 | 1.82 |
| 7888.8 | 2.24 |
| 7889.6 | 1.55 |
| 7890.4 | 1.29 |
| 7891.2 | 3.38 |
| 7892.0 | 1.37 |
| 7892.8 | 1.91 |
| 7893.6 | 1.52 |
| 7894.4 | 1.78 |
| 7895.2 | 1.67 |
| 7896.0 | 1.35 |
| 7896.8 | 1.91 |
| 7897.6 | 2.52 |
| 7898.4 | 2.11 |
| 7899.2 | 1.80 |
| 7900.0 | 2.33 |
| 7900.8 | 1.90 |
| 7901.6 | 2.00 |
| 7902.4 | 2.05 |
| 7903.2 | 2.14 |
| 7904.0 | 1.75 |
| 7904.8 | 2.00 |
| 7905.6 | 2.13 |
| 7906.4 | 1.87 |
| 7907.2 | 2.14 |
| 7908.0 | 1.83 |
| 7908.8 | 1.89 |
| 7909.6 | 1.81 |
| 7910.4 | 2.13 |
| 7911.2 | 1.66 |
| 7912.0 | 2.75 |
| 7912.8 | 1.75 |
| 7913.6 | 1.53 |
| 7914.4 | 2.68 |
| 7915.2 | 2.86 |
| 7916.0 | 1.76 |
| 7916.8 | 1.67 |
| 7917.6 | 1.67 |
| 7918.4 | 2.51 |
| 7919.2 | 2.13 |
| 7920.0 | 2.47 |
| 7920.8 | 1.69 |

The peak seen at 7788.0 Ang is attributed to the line H-alpha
